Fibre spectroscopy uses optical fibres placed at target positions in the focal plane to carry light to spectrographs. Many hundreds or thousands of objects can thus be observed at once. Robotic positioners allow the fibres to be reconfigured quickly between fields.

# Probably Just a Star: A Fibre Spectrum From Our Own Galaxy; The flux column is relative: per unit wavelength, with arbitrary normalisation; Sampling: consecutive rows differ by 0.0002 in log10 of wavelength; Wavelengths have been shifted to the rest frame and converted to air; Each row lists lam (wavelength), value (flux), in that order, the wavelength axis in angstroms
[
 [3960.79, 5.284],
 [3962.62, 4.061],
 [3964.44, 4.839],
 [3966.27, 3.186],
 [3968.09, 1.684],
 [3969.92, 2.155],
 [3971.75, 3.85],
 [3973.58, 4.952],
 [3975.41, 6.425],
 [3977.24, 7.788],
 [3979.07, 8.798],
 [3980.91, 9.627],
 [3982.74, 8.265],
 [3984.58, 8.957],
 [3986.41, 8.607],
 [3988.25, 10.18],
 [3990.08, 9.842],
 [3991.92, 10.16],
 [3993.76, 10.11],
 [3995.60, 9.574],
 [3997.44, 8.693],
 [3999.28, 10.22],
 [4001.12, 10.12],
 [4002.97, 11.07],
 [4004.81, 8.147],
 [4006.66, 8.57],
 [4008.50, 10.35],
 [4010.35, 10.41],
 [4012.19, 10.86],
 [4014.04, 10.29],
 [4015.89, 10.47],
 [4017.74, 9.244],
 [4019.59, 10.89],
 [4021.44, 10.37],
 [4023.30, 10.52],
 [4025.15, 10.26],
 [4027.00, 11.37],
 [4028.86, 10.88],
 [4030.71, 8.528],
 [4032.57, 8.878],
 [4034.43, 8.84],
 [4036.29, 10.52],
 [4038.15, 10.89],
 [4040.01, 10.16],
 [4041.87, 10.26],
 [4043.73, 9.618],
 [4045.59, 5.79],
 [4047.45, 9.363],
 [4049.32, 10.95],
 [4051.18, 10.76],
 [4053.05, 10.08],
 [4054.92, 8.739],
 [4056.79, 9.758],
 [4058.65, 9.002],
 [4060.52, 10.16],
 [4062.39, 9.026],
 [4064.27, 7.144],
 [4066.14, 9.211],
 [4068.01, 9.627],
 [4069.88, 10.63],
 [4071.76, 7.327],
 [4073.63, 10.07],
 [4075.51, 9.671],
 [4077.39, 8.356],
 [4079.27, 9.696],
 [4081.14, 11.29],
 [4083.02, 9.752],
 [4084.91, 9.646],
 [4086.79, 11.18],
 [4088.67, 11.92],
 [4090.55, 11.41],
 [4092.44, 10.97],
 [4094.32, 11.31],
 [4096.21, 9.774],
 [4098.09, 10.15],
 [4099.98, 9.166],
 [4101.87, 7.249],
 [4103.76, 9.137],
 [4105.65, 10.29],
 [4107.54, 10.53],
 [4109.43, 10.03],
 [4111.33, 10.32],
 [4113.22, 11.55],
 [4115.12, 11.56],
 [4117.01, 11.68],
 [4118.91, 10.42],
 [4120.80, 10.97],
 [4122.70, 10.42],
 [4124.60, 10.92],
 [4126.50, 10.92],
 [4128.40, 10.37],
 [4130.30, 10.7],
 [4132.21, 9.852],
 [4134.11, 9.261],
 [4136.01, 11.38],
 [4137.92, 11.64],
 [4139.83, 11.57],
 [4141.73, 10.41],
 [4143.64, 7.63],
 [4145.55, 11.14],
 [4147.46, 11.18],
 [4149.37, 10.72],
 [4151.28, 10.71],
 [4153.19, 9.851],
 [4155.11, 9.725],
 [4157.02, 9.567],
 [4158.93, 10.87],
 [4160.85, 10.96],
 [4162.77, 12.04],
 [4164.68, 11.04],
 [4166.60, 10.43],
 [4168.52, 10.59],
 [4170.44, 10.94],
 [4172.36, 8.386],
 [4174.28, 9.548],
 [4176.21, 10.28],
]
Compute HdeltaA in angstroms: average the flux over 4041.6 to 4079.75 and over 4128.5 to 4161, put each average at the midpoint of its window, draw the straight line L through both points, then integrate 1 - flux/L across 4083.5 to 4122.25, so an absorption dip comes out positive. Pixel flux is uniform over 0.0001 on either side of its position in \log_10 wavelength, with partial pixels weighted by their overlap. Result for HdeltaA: -2.4 angstroms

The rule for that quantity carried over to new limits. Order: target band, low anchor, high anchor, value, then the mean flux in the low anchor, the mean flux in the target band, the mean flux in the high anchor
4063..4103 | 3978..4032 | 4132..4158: 1.3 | 9.83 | 9.78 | 10.3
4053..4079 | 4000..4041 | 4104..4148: 2.8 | 10.1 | 9.18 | 10.6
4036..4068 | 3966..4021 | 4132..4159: -0.8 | 8.54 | 9.48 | 10.4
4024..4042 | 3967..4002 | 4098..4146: -2.7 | 7.87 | 10.1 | 10.4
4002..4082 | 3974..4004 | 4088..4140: 0.3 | 9.2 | 9.72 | 10.5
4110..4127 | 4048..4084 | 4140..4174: -1.6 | 9.53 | 11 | 10.4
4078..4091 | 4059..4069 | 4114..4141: -1.3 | 9.04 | 10.6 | 10.8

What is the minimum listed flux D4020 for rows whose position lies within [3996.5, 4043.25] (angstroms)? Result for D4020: 8.147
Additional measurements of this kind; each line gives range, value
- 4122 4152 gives 7.63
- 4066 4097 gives 7.327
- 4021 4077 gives 5.79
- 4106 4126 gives 10.03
